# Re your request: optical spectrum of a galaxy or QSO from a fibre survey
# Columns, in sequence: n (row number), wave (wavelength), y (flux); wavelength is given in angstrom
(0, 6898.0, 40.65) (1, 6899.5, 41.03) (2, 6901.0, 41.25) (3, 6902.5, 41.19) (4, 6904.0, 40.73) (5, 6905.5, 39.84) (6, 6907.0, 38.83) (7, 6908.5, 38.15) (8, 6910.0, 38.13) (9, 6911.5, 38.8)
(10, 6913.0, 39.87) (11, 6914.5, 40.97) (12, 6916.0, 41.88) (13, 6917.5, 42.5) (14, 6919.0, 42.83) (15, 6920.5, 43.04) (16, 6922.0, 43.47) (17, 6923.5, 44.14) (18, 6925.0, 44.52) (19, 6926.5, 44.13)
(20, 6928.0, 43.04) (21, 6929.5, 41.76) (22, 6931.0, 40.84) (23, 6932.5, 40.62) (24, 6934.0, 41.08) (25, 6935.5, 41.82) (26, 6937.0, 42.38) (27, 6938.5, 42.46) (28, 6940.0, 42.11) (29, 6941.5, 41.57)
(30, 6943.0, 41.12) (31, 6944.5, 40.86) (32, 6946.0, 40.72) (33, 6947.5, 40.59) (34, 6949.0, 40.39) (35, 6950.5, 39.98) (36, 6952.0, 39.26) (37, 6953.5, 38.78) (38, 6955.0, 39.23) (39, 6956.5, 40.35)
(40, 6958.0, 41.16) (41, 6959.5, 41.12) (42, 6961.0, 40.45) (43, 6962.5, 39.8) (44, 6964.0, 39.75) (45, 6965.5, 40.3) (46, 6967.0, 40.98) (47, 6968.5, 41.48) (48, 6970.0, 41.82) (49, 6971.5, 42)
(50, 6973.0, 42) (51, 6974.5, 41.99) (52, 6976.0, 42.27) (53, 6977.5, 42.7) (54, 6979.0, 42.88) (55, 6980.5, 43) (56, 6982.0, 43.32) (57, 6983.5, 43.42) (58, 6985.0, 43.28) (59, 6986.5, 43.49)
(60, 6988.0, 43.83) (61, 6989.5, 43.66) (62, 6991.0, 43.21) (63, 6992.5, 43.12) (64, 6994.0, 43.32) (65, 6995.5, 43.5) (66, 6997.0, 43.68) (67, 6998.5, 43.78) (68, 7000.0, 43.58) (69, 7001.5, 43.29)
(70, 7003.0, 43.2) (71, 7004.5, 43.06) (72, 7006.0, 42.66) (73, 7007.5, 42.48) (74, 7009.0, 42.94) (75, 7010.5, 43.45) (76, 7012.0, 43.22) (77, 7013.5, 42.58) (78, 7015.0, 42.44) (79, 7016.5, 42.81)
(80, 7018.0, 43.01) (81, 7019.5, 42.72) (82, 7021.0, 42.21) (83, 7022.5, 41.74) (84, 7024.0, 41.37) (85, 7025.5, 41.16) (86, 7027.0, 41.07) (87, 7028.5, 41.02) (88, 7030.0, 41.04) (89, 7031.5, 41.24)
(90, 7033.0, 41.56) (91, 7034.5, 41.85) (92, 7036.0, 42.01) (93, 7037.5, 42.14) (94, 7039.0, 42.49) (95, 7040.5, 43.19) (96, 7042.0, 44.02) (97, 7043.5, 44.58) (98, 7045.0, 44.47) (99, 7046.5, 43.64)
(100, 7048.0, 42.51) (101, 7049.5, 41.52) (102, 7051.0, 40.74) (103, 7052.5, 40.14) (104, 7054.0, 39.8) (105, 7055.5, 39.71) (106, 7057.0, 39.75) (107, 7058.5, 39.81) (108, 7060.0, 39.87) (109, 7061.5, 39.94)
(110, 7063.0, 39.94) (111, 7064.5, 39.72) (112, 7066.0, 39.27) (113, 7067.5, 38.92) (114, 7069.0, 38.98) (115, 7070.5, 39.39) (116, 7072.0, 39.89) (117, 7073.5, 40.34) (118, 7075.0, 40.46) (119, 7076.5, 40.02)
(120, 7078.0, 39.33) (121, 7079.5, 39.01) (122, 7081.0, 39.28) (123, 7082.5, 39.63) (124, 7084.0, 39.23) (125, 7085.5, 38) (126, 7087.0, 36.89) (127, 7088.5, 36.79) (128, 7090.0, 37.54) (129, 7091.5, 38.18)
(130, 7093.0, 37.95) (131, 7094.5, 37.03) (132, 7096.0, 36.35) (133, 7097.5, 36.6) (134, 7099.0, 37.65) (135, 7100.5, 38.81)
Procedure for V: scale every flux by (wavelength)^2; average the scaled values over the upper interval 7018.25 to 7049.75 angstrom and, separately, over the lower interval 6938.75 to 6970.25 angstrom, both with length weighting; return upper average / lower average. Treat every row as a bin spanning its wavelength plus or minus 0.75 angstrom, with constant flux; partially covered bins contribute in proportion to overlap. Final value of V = 1.1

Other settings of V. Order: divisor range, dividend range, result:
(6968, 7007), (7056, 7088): 0.94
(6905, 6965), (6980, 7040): 1.06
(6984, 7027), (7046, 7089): 0.94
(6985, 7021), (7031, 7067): 0.97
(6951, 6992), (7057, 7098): 0.96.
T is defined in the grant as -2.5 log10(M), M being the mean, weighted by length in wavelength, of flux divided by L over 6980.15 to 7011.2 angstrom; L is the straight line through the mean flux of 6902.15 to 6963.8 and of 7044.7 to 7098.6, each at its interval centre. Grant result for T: -0.08 mag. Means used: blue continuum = 41.1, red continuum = 39.4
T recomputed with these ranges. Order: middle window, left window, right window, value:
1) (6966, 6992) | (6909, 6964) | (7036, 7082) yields -0.041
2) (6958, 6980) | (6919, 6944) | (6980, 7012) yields 0.039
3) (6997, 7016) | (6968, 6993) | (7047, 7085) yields -0.030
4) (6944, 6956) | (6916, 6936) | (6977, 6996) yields 0.076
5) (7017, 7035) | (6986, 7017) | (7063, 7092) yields 0.005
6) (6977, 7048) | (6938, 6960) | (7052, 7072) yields -0.072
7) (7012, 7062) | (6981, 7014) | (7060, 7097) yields -0.018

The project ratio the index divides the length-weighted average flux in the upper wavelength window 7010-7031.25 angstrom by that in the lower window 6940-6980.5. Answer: 1.03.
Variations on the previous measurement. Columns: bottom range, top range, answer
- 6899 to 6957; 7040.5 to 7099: 0.97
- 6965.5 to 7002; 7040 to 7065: 0.97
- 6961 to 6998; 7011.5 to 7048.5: 1.00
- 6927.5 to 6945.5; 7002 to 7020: 1.03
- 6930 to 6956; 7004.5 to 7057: 1.03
